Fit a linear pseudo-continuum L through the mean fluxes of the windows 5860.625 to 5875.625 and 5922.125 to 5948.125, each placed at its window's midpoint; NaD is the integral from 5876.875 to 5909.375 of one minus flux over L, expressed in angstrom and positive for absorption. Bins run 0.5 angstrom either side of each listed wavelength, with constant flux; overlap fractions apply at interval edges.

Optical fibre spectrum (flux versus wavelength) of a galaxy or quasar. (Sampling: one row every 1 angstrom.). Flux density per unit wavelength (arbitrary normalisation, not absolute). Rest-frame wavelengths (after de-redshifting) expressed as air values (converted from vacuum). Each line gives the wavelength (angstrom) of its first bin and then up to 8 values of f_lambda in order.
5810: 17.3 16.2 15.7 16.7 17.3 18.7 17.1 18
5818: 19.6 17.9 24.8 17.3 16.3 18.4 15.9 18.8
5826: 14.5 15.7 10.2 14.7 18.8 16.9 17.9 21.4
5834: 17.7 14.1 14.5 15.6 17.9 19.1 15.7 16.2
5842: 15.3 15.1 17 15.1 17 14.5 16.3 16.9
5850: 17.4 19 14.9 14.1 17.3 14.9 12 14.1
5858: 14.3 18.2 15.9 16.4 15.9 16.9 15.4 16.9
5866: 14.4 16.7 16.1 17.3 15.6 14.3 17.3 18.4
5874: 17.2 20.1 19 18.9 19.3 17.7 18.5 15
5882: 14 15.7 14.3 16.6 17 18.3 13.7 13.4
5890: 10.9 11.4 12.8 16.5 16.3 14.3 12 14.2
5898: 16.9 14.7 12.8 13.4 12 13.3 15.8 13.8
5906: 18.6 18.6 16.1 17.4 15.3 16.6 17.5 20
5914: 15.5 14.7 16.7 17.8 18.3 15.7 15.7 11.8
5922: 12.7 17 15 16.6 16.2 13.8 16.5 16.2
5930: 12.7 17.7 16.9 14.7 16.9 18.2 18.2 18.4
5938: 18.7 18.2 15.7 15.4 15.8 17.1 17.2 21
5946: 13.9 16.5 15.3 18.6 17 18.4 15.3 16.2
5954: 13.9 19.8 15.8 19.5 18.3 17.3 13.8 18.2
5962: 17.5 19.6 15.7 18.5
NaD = 2.63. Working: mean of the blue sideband 16.6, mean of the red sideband 16.5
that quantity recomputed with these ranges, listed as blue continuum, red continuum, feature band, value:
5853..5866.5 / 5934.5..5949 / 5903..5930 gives 1.01 angstrom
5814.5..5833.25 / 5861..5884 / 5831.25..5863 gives 1.75 angstrom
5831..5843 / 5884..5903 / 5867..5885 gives -2.30 angstrom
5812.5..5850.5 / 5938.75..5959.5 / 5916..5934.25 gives 1.35 angstrom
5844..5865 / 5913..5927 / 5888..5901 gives 1.63 angstrom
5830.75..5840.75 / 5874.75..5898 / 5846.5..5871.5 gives 0.87 angstrom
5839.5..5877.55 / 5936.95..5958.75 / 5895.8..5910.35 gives 1.41 angstrom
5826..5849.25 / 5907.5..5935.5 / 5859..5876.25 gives -0.59 angstrom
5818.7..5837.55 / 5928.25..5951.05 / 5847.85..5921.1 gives 4.40 angstrom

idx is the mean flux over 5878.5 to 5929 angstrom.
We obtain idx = 15.4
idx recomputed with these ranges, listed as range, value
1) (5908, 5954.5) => 16.4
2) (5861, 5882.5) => 16.9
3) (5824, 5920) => 16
